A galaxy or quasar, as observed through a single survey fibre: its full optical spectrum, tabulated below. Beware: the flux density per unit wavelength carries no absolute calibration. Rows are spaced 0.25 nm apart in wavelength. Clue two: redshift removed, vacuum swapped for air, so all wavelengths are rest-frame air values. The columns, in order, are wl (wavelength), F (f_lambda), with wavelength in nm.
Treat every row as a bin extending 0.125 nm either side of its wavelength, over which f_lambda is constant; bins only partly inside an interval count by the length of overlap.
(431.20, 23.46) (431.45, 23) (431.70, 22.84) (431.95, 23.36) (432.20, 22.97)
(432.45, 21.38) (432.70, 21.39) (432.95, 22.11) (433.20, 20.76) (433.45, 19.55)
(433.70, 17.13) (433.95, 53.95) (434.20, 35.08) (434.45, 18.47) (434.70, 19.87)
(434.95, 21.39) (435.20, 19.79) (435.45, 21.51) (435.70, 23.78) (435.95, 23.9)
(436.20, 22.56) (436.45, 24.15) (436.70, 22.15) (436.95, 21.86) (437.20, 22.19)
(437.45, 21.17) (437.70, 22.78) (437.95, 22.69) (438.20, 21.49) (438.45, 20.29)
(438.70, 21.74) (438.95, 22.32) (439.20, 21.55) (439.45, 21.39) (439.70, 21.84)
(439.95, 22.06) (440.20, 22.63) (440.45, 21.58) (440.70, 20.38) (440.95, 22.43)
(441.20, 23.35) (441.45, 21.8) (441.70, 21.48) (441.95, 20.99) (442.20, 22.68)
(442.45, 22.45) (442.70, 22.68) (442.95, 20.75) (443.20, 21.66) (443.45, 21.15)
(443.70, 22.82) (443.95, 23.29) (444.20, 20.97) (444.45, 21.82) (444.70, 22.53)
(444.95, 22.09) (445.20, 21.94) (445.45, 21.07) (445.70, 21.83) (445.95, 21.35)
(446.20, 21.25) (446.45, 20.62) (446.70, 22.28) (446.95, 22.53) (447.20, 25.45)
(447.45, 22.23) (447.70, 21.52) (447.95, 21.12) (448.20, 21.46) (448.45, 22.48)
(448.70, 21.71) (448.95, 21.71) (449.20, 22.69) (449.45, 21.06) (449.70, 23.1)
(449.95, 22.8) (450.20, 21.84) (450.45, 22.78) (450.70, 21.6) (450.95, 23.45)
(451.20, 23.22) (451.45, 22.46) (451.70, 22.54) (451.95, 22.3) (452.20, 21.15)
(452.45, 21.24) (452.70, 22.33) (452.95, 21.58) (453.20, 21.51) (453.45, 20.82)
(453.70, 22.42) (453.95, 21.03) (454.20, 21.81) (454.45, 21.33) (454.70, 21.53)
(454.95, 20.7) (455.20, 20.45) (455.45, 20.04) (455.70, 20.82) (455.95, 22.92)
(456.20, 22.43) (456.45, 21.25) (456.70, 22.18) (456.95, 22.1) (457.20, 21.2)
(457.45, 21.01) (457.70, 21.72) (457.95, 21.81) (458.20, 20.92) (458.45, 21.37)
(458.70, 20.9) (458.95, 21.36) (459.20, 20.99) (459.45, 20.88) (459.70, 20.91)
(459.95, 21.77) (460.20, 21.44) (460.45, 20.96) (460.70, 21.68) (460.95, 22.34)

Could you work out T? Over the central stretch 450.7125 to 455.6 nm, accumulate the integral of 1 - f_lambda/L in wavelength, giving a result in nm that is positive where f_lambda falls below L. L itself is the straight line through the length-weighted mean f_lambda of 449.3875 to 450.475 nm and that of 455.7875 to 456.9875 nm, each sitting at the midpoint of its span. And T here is 0.13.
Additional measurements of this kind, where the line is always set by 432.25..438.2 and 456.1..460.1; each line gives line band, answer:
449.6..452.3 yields -0.054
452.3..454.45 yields 0.025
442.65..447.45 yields 0.118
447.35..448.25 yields 0.030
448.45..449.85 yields 0.006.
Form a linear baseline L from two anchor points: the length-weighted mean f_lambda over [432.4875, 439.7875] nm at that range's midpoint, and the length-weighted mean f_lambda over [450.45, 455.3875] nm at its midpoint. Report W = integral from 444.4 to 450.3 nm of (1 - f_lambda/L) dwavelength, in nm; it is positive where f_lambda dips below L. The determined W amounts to 0.04 nm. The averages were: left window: 23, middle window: 22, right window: 21.8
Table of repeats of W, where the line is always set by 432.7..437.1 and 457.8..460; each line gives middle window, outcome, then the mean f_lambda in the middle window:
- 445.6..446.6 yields 0.06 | 21.3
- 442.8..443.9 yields 0.06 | 21.7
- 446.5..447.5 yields -0.02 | 23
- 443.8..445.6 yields 0.07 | 22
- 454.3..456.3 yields 0.03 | 21.3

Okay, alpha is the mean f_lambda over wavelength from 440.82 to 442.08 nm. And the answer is 22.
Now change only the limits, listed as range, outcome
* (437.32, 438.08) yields 22.2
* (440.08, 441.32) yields 22.1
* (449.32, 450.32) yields 22.2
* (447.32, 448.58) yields 21.8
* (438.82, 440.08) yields 21.8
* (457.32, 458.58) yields 21.4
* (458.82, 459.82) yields 21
